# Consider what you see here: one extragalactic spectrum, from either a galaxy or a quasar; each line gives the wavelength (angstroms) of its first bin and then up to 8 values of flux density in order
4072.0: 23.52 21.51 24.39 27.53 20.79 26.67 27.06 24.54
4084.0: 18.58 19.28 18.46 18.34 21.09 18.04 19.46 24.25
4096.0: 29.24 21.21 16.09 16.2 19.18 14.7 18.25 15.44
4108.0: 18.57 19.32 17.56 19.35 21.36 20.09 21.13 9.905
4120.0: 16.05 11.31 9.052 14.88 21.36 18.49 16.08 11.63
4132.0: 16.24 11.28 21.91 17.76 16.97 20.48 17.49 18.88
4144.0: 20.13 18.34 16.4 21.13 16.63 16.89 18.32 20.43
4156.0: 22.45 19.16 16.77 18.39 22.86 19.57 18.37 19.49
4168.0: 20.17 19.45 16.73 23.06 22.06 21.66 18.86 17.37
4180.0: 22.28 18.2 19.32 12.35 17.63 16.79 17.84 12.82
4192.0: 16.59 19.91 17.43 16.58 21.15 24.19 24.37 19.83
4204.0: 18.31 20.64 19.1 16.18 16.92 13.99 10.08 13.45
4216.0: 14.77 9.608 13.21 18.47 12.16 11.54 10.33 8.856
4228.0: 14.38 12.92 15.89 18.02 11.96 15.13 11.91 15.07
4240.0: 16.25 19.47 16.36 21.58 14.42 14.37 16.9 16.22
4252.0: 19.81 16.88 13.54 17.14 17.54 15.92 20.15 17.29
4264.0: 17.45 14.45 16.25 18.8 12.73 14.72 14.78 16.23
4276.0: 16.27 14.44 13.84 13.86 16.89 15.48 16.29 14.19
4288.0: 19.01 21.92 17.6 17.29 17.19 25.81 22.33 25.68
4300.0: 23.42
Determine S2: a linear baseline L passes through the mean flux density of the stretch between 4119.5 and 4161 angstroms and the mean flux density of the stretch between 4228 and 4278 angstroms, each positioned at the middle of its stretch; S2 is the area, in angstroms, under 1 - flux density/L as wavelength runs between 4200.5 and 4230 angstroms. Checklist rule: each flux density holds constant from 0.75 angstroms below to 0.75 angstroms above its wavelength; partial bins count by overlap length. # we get 2.9 angstroms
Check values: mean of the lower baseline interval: 17.3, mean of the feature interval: 14.9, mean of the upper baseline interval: 16.1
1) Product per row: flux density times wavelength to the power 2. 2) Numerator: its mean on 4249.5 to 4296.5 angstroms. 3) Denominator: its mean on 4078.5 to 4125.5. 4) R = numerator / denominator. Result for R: 1.0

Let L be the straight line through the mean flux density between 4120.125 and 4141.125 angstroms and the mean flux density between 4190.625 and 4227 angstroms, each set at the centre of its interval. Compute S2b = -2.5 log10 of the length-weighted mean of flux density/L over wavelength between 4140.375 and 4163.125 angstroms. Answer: -0.18 mag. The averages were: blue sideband 16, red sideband 16.1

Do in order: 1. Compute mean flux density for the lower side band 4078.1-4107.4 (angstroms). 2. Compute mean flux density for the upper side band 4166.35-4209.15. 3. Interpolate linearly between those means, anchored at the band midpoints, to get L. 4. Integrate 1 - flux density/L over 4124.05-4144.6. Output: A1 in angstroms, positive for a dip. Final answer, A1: 2.4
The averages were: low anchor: 20.3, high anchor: 19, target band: 17.4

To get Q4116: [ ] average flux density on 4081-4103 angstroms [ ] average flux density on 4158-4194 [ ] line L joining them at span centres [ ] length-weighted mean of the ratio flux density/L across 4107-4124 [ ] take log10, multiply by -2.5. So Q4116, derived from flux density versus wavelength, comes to 0.20 mag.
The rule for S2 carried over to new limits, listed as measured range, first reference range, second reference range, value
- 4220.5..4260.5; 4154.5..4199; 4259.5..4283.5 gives 3.6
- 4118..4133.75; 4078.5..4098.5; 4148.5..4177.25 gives 4.8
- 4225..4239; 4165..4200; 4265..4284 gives 2.7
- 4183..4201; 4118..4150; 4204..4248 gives -2.9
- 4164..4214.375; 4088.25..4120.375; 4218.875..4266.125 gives -4.7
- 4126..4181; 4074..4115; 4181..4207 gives 1.5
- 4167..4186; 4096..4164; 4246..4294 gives -2.1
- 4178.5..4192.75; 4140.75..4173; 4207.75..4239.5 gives -0.3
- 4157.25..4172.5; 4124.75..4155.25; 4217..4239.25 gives -2.5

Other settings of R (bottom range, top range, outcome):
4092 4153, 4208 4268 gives 0.90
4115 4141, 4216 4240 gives 0.87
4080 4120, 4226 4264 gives 0.88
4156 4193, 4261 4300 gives 0.98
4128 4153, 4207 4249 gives 0.87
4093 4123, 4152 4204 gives 1.09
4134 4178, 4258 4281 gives 0.87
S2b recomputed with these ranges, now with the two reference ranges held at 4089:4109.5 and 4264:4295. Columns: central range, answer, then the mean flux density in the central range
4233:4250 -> 0.07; 15.8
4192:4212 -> -0.09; 19.1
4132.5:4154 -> 0.03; 18.1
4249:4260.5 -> -0.01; 16.8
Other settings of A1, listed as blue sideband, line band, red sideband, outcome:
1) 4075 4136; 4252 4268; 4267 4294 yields -0.35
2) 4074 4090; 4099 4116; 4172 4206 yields 2.82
